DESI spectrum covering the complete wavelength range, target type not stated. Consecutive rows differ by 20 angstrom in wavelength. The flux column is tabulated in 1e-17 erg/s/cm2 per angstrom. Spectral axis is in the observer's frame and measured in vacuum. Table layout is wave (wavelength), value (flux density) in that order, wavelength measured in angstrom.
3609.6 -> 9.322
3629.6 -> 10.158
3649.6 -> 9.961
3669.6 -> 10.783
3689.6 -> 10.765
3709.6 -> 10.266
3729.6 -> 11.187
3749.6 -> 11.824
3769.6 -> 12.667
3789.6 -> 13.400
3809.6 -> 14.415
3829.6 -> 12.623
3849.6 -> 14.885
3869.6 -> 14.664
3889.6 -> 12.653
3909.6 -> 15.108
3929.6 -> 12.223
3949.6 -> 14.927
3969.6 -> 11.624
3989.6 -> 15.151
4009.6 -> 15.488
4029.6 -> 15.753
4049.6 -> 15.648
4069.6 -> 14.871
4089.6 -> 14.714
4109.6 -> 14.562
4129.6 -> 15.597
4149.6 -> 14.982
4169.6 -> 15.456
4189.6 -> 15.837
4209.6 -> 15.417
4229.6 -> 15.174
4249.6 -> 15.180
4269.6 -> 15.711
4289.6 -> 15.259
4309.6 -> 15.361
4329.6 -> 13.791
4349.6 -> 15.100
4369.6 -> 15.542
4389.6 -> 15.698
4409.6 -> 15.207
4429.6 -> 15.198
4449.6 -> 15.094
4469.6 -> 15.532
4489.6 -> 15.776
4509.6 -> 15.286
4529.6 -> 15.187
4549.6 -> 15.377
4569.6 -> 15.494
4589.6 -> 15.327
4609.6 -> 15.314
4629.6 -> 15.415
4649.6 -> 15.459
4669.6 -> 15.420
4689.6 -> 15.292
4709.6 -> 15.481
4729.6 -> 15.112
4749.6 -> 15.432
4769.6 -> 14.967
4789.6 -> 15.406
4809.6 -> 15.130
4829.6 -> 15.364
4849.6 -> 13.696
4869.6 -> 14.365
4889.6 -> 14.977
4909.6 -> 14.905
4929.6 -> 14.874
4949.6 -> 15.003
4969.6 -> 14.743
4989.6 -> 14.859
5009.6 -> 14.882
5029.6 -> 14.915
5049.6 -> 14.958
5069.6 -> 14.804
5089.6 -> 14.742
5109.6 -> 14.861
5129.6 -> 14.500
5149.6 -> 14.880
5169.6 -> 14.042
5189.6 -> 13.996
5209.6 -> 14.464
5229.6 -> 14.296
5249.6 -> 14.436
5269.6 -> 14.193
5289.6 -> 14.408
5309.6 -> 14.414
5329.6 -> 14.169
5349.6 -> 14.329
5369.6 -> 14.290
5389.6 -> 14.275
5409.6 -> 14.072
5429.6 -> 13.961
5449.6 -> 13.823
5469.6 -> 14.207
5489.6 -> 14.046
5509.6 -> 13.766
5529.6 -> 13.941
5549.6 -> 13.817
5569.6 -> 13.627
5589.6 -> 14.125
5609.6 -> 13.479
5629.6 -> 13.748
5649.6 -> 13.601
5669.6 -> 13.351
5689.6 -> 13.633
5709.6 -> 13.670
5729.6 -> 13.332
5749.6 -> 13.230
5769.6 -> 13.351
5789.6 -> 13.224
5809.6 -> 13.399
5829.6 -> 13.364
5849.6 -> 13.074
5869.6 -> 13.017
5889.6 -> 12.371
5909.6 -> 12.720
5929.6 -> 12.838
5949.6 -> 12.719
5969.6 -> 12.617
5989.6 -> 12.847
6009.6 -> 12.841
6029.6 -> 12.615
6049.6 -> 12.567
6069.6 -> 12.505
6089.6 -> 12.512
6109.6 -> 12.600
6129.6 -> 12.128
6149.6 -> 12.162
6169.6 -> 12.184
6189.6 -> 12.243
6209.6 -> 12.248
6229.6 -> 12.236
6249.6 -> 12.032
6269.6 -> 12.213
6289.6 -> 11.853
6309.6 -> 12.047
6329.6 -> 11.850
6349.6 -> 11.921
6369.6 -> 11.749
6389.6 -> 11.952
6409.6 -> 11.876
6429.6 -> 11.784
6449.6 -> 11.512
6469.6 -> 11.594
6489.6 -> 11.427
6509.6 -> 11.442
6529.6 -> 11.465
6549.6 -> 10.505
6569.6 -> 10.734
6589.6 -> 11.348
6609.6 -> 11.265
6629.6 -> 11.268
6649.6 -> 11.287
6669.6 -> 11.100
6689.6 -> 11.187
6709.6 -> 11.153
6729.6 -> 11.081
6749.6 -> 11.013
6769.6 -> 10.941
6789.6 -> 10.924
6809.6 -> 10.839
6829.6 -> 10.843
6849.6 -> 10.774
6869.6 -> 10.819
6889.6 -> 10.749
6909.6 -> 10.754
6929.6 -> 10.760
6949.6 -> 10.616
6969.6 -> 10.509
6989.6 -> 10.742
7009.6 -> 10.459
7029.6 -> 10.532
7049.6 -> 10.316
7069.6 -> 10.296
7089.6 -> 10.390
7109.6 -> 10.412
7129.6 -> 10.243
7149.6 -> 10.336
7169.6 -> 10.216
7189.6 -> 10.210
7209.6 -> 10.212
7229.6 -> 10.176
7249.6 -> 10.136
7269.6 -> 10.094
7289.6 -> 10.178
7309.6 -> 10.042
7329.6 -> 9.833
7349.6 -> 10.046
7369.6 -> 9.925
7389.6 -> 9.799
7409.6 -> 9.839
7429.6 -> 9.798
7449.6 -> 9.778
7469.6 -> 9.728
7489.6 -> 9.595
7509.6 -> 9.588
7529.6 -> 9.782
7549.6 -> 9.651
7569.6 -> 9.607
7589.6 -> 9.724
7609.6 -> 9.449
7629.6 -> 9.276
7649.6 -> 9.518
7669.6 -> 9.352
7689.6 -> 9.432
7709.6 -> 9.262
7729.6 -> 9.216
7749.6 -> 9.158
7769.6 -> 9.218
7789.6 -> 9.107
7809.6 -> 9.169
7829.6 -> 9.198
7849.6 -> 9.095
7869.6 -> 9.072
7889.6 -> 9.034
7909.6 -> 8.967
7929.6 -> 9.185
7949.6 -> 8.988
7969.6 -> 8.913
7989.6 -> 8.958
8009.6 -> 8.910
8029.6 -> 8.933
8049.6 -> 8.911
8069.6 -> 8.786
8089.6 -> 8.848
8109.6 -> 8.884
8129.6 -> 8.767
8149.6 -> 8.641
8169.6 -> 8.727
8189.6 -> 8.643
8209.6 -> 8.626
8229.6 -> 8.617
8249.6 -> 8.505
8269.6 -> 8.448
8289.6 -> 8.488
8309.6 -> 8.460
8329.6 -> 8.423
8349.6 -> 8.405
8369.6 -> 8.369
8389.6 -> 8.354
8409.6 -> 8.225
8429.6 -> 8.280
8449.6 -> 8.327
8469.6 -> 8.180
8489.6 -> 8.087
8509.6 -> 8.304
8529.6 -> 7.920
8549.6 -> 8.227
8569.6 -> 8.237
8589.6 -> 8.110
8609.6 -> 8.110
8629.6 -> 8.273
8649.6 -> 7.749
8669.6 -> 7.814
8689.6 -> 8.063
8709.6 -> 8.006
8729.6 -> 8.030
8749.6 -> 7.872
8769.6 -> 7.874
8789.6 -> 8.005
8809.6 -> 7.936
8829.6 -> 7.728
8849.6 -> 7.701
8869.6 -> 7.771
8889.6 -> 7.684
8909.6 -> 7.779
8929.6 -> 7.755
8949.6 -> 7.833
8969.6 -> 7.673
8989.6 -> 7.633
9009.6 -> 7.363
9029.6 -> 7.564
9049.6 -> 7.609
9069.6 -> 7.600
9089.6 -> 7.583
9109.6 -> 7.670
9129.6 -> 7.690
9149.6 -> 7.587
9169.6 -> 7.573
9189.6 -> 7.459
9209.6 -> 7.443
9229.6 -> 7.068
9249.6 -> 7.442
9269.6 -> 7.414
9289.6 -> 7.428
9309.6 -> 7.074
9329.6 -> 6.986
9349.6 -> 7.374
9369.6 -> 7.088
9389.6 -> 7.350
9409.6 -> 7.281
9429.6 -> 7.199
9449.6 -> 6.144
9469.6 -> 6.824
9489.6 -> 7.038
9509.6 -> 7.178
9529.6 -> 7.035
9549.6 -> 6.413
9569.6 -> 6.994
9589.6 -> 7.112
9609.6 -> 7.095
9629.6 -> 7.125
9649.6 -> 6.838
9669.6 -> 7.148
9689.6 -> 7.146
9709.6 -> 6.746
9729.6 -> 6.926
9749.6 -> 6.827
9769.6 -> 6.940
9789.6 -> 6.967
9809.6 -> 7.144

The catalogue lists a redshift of 0.00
